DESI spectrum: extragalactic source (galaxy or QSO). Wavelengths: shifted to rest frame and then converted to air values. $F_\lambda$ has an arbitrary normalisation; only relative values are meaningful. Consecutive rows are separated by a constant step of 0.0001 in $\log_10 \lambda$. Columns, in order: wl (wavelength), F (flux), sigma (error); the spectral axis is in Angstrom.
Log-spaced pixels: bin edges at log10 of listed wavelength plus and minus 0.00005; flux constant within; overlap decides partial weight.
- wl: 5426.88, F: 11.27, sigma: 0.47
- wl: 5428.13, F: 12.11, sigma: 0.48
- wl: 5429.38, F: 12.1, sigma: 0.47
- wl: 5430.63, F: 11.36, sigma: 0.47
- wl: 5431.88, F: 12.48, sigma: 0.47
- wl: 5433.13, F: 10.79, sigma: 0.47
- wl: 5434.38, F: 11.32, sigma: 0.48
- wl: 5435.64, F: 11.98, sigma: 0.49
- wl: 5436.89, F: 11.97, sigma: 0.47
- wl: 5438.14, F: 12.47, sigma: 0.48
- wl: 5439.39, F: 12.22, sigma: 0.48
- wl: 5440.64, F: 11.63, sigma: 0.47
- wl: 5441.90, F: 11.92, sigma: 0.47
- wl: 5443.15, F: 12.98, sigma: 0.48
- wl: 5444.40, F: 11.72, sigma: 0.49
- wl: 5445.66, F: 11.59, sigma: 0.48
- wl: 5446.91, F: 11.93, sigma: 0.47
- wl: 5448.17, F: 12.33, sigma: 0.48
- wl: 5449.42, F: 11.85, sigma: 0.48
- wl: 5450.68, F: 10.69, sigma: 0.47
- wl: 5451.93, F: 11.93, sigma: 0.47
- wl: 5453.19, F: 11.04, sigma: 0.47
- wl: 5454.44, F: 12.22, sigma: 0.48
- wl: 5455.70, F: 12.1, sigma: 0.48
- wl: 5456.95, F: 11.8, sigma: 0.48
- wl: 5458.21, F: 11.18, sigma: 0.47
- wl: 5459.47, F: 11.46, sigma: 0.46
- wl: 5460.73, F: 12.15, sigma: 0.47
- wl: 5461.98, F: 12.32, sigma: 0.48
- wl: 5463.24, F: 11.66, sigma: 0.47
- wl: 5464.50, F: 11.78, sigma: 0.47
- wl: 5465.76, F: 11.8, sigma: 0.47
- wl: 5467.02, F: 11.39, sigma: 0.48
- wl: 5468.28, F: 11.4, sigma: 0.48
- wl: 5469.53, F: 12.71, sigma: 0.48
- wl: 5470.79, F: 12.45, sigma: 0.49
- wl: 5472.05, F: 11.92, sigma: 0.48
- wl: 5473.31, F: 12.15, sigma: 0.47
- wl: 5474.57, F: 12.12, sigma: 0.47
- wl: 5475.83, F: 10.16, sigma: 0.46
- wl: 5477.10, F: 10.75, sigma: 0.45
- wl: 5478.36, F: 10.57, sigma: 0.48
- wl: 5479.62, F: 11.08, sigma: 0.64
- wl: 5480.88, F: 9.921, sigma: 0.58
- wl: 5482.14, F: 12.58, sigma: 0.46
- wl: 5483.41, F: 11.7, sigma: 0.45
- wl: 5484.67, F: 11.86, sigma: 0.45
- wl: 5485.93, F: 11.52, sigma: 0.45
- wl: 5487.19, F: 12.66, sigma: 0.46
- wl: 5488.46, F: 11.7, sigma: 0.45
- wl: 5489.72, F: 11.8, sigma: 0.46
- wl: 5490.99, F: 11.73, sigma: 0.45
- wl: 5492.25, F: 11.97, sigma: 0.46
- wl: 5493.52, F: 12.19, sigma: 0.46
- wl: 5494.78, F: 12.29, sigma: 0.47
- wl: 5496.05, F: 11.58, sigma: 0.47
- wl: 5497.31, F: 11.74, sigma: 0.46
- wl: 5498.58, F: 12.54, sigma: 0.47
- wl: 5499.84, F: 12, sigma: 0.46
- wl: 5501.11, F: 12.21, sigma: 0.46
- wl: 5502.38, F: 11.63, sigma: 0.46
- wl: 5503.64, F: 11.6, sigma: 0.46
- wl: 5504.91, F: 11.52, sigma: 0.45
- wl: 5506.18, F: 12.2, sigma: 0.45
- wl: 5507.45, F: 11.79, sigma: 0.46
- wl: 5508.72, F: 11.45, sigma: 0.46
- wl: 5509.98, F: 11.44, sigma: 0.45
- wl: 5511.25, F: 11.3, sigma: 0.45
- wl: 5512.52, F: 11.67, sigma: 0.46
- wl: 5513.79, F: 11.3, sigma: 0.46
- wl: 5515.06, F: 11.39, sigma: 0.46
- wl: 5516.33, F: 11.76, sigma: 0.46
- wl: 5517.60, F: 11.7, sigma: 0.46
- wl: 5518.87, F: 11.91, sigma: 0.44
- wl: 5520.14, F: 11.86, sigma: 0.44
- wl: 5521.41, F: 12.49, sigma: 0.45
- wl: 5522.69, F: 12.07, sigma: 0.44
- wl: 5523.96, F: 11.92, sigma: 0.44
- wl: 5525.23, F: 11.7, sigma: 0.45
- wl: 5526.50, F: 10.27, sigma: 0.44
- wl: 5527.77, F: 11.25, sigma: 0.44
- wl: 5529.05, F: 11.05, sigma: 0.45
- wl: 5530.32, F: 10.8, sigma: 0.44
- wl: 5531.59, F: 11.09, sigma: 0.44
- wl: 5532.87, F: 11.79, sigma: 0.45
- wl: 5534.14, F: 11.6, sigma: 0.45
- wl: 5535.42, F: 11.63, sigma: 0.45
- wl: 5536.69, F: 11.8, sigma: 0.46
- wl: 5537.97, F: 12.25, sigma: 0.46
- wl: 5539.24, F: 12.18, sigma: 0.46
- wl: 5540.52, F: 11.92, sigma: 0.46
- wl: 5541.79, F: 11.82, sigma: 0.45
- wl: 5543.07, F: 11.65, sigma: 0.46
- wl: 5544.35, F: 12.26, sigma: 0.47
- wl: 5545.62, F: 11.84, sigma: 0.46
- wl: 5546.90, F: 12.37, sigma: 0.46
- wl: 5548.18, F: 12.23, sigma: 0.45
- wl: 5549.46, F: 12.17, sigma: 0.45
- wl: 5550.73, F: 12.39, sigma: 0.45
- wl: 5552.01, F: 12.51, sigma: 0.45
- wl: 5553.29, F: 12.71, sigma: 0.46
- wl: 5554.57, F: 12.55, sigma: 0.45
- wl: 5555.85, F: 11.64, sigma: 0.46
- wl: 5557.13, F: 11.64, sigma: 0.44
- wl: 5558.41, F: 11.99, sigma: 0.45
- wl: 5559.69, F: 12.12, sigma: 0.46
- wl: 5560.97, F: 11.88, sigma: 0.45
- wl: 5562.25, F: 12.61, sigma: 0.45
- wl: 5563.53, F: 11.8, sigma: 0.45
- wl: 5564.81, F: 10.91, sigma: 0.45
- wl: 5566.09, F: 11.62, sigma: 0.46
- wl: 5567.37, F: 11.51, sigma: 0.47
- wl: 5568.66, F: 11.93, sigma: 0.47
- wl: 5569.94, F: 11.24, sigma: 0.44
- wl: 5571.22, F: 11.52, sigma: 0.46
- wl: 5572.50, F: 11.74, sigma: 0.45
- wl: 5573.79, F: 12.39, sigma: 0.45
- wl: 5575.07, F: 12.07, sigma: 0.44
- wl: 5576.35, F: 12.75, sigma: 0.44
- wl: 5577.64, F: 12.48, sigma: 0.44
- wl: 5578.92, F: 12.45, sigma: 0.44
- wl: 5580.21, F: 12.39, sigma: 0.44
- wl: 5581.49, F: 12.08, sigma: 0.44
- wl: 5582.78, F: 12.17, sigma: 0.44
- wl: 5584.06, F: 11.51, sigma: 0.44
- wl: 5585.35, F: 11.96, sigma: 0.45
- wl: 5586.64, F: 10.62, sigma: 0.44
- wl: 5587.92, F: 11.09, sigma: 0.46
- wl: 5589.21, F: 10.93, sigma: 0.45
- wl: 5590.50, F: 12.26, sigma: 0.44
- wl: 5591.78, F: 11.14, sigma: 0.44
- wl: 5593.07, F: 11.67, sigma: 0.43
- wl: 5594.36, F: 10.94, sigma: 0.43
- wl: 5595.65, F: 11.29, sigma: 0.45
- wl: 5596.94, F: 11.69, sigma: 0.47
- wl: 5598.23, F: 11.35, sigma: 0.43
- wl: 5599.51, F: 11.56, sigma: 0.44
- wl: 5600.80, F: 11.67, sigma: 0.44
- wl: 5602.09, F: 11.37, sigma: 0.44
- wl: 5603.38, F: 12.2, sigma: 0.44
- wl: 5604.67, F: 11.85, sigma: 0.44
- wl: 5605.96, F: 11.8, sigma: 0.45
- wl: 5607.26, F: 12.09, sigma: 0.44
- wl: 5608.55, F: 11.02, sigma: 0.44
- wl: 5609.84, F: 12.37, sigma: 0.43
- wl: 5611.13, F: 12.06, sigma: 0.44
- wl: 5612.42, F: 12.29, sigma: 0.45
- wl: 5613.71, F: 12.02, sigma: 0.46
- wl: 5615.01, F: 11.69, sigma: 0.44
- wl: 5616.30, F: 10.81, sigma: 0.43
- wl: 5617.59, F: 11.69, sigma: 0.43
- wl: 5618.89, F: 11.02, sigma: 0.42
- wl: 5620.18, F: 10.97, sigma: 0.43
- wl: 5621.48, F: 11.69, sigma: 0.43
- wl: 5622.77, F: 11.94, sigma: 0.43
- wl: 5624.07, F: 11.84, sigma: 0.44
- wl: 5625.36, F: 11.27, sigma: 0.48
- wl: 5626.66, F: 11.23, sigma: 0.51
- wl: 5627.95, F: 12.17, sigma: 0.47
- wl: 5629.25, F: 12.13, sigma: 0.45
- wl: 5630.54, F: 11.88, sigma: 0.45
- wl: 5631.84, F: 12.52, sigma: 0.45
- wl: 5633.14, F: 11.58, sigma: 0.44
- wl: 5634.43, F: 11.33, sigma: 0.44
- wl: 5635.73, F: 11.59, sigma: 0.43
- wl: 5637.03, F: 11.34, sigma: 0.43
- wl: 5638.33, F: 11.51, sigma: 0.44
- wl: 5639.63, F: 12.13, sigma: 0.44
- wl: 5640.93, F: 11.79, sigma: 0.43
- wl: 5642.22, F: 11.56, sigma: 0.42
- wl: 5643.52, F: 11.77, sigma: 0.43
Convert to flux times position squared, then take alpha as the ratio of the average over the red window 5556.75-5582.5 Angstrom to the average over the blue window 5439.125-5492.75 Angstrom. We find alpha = 1.1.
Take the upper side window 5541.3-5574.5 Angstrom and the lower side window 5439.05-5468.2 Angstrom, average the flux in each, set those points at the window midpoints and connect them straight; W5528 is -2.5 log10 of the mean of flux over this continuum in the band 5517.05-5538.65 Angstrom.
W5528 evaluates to 0.03 mag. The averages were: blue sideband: 11.8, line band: 11.6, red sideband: 12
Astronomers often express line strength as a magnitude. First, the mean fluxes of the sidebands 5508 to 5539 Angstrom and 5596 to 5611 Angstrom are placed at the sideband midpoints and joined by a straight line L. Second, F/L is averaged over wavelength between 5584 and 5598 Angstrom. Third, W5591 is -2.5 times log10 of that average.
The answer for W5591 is 0.03 mag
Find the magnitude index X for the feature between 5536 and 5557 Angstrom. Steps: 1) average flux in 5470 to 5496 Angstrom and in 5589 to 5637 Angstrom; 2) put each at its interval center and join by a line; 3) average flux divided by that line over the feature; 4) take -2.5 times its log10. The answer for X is -0.04 mag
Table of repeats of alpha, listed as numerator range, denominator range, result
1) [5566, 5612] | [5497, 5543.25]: 1.03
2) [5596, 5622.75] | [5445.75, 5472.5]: 1.04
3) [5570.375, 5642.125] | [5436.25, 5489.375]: 1.05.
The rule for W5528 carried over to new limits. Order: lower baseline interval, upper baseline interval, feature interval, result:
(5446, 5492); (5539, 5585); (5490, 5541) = 0.01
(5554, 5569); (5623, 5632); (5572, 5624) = 0.01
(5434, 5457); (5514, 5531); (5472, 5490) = 0.02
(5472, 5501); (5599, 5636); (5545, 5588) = -0.03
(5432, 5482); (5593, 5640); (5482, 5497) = -0.02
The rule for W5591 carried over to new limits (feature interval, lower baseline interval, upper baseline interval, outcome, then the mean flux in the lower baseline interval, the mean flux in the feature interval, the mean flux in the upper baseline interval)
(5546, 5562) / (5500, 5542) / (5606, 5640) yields -0.05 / 11.6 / 12.2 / 11.7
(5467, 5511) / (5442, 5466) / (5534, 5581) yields 0.01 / 11.8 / 11.7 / 12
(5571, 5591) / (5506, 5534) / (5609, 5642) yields -0.02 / 11.5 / 11.9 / 11.7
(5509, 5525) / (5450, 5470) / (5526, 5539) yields -0.03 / 11.7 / 11.7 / 11.4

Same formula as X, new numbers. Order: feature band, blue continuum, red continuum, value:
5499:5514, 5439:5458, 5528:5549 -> 0.01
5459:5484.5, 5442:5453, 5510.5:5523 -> 0.02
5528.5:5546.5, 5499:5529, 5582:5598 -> -0.01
